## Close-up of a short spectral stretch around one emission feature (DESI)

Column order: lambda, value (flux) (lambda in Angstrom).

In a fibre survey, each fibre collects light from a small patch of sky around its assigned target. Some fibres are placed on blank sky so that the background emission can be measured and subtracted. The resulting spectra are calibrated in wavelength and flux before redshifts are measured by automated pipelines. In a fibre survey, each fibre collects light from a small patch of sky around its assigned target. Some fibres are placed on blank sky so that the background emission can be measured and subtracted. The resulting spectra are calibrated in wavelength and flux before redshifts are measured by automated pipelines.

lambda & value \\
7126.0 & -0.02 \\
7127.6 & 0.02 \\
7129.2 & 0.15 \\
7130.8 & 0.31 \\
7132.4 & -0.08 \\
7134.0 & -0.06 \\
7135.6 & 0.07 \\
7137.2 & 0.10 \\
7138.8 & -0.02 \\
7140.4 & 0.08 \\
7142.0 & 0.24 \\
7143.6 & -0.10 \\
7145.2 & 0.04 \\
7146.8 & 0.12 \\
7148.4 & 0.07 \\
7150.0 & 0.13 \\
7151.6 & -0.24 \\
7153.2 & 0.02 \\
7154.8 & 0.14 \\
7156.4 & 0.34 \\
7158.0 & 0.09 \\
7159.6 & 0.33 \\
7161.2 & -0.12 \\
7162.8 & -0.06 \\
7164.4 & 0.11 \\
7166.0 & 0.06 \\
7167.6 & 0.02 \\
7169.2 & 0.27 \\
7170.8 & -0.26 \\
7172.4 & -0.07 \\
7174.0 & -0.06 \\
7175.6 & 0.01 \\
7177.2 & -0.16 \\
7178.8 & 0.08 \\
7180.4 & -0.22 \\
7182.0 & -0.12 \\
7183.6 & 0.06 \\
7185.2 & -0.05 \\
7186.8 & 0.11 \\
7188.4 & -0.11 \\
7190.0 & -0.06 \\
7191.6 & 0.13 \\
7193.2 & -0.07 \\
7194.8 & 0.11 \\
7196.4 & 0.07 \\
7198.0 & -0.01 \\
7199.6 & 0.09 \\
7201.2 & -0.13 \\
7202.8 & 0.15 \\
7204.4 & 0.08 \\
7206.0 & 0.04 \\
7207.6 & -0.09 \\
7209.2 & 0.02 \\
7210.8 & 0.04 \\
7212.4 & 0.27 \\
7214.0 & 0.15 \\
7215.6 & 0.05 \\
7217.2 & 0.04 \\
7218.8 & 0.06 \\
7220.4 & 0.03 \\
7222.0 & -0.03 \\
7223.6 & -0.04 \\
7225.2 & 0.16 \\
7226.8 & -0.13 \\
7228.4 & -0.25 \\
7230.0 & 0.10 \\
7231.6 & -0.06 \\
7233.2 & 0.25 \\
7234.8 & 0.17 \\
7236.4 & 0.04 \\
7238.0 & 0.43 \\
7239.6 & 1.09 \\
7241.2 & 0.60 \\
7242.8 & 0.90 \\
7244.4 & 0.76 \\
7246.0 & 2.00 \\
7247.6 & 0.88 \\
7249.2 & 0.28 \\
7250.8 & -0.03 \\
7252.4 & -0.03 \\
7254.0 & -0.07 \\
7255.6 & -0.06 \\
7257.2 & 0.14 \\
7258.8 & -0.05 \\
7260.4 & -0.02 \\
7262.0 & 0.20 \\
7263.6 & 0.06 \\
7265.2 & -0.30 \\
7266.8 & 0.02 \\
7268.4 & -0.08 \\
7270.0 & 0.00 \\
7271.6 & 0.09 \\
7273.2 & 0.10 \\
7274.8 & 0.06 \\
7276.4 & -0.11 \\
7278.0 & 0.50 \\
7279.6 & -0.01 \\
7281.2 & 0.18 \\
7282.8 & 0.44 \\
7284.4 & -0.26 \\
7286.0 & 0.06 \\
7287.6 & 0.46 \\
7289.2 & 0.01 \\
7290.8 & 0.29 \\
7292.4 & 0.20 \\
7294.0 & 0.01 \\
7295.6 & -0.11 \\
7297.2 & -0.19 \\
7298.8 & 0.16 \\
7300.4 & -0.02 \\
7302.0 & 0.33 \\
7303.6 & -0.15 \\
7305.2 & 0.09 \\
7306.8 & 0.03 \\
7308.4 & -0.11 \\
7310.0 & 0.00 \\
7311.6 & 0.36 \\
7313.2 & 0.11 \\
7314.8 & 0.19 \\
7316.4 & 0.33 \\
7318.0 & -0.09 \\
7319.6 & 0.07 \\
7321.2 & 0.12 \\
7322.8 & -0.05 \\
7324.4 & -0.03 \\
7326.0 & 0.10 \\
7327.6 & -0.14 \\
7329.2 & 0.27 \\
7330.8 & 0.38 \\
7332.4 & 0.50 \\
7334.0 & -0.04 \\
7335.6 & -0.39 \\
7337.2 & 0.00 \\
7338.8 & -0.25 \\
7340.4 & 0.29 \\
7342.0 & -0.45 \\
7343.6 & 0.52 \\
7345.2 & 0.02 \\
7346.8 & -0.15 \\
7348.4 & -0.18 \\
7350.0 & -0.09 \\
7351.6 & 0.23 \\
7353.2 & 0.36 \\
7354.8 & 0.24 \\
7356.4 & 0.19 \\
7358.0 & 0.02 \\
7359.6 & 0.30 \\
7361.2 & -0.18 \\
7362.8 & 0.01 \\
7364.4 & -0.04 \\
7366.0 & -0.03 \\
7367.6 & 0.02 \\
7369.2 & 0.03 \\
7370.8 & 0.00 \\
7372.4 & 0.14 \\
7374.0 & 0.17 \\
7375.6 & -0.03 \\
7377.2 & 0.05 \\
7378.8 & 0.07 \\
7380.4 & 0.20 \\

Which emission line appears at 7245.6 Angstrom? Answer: [O II] 3727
